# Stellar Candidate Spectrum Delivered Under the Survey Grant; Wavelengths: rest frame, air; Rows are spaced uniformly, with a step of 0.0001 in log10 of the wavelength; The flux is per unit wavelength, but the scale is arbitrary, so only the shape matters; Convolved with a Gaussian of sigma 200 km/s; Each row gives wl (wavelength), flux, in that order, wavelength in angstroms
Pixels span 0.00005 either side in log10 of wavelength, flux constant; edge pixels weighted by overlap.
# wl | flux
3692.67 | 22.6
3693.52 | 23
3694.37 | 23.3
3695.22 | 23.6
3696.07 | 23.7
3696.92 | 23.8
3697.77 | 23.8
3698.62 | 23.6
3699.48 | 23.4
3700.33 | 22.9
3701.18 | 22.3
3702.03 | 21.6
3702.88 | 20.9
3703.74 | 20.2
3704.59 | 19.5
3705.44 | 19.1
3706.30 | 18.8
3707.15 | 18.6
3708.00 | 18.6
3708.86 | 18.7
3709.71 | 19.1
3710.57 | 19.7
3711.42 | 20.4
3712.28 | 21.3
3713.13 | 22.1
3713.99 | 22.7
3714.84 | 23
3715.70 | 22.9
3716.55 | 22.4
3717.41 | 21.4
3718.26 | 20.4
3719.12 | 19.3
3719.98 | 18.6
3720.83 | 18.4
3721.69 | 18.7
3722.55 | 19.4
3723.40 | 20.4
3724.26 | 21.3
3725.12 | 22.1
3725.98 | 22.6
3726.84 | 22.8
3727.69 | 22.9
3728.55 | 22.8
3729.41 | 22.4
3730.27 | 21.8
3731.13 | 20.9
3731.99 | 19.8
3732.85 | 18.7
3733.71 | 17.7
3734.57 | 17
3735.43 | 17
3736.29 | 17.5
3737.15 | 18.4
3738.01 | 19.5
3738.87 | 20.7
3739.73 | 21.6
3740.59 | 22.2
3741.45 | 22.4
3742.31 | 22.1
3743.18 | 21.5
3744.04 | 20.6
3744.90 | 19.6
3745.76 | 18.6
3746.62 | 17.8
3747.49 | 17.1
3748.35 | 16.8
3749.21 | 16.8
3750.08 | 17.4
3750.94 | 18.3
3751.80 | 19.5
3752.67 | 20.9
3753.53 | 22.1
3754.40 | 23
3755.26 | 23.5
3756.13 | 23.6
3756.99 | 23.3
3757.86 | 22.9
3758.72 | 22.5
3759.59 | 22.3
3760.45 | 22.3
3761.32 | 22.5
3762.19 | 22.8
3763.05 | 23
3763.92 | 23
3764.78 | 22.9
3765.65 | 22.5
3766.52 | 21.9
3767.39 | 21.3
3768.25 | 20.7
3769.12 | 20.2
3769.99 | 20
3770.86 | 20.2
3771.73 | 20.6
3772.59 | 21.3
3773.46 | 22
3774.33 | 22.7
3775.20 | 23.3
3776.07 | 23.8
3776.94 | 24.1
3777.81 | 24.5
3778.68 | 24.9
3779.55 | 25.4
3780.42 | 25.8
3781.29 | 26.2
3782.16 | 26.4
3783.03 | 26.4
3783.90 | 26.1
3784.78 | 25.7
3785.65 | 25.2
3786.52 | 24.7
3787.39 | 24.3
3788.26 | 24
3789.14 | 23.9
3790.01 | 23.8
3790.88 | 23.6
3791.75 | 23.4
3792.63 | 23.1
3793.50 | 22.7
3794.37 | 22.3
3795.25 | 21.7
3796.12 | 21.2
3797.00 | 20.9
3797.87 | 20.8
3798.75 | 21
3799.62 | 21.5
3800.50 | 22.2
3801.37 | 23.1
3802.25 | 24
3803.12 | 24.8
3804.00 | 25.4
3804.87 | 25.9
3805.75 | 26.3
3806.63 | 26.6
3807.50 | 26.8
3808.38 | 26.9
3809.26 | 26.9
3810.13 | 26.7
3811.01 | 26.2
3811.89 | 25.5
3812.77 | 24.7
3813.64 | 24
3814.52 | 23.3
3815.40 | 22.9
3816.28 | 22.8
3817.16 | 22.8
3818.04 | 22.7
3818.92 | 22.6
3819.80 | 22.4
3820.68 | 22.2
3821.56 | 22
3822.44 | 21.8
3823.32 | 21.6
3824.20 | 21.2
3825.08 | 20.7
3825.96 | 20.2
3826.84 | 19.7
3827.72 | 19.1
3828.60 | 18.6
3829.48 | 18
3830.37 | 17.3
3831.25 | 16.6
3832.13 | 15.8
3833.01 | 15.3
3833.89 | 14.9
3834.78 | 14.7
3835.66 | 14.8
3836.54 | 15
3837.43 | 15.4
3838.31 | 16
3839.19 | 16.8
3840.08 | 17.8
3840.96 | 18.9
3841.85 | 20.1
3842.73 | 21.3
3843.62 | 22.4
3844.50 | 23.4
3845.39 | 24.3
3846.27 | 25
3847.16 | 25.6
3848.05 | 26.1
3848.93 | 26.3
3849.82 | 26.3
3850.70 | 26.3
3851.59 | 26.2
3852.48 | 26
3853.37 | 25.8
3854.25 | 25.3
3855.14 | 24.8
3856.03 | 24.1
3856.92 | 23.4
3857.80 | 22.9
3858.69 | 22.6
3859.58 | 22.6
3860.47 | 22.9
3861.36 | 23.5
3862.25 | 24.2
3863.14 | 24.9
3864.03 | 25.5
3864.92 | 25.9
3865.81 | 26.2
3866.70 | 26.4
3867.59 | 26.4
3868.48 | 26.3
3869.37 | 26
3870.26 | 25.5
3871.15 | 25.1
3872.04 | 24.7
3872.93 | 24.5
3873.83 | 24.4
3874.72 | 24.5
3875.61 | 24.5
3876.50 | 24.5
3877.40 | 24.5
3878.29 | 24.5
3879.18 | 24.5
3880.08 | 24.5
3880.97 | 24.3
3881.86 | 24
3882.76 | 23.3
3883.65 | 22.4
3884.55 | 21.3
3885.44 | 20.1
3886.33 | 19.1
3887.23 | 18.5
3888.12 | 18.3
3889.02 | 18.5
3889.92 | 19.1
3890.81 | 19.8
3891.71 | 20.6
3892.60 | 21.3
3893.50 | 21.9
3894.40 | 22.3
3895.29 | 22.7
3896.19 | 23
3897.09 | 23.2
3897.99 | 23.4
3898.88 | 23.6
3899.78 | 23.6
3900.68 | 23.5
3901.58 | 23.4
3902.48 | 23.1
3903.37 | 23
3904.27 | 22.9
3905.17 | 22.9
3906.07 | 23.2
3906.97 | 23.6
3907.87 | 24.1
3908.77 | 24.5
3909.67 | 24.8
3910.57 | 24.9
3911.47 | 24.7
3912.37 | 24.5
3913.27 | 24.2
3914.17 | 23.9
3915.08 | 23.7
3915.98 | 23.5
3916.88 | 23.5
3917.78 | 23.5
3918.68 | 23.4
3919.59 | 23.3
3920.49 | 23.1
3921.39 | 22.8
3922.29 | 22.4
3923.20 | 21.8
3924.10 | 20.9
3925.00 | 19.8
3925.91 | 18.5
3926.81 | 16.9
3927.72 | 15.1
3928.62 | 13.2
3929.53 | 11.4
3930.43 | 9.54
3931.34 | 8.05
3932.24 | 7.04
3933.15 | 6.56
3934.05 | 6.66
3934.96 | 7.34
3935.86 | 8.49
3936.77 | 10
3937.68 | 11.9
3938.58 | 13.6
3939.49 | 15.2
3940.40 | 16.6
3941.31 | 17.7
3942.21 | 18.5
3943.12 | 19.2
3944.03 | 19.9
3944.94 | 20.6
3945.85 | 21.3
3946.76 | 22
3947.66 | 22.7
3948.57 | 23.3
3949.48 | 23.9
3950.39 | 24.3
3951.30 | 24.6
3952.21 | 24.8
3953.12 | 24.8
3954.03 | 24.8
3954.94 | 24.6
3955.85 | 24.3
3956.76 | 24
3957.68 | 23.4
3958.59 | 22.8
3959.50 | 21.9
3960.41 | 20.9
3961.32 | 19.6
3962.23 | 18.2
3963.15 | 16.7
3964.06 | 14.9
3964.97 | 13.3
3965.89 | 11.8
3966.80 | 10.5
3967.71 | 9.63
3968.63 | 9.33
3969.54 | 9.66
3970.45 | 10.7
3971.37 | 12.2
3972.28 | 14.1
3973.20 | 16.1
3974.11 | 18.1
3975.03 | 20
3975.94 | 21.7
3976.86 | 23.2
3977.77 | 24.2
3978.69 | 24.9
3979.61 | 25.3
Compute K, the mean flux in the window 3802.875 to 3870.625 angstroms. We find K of 22.7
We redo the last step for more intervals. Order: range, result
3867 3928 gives 22.9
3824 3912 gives 22.4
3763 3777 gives 21.9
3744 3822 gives 22.9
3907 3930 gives 21.7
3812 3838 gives 19.8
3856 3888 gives 23.9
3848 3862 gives 24.7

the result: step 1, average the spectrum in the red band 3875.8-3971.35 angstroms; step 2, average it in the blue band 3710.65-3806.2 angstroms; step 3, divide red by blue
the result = 0.9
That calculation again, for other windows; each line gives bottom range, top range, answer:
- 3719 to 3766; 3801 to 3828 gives 1.14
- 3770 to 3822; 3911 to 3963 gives 0.81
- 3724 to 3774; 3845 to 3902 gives 1.14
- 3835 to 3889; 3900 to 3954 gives 0.85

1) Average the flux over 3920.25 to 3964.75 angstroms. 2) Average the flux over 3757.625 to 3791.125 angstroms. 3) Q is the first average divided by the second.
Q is 0.78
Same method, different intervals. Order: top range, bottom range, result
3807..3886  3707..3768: 1.10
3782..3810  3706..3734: 1.17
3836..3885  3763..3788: 1.01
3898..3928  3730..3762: 1.12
